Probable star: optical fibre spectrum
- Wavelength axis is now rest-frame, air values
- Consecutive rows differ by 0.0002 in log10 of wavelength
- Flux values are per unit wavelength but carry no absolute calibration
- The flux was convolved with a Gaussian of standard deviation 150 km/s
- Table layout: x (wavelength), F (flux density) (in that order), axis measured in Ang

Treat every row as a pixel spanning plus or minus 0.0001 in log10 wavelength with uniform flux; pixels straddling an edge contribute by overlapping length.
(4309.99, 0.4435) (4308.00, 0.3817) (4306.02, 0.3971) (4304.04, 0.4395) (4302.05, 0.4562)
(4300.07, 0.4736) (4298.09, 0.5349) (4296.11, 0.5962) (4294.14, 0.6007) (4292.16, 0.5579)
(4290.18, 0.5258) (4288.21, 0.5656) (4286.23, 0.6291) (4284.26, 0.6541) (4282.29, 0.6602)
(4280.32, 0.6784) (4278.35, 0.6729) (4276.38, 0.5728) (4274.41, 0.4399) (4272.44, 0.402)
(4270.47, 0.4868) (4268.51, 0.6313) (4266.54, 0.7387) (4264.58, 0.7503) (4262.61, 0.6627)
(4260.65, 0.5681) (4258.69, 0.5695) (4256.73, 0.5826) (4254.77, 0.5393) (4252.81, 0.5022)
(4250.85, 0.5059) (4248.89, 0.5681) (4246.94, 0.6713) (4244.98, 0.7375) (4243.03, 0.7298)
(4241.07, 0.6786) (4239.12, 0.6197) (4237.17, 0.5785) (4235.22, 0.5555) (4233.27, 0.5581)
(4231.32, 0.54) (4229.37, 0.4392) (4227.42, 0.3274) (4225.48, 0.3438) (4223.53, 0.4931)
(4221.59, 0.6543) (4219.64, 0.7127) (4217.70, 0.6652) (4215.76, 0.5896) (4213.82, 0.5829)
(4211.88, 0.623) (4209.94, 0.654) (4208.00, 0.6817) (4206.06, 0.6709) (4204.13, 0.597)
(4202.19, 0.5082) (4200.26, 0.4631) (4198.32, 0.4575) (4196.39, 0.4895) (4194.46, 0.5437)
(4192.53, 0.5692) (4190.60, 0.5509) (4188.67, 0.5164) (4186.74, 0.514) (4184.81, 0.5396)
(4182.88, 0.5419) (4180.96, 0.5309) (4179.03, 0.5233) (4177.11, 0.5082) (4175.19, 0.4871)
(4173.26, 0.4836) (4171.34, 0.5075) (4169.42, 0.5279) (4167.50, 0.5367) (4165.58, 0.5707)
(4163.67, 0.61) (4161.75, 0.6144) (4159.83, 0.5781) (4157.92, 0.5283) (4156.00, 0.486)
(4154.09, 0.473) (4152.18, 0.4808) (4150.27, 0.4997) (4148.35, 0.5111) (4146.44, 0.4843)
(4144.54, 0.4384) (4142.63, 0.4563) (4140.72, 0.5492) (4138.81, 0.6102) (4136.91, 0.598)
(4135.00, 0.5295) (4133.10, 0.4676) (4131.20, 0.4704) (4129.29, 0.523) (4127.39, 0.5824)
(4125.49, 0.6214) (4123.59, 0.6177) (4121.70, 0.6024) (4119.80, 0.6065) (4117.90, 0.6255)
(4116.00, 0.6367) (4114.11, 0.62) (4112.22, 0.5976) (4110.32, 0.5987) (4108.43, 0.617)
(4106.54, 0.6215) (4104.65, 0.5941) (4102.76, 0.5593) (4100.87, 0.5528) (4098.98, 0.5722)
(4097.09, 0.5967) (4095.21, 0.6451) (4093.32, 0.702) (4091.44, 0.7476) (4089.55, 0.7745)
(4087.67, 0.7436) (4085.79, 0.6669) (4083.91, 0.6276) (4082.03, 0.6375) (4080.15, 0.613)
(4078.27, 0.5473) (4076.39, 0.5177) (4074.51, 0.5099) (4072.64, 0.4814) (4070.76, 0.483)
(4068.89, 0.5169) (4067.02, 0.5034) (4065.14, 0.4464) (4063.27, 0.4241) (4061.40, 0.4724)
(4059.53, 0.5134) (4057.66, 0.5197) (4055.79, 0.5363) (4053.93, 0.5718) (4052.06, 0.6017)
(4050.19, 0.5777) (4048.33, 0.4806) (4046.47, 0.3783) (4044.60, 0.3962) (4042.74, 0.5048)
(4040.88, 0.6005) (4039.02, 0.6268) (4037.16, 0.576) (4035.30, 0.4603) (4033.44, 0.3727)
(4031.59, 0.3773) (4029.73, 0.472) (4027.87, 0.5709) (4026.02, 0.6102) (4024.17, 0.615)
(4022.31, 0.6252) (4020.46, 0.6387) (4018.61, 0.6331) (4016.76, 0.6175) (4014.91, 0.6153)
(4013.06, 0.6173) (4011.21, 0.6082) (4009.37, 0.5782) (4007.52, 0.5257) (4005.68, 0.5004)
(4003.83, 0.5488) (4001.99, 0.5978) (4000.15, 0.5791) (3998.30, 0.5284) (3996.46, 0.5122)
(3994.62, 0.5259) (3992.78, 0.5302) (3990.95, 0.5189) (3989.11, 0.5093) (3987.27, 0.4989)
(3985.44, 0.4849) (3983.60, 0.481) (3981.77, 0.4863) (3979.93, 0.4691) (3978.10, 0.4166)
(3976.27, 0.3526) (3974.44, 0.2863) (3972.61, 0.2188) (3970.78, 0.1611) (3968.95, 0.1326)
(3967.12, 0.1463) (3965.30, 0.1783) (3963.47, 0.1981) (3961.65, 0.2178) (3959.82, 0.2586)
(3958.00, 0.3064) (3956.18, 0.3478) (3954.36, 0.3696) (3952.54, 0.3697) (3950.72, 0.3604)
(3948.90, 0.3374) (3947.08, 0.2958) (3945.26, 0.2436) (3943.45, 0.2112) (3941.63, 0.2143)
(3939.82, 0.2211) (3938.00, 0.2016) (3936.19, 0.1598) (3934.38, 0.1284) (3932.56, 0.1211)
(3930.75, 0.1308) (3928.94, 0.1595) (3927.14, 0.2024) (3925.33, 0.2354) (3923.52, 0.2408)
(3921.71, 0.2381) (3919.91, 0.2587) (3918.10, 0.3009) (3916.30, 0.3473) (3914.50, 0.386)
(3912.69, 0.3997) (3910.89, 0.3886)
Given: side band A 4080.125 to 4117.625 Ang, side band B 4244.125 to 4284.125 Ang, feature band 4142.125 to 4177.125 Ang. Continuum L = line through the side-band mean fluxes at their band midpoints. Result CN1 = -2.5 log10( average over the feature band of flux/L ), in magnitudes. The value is 0.20 mag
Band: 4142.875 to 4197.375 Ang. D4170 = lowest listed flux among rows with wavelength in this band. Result 0.4384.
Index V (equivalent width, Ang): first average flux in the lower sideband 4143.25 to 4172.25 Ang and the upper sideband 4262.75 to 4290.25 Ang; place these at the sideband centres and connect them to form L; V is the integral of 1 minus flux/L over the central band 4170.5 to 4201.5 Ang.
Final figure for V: 1.6 Ang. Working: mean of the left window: 0.523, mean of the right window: 0.605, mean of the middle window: 0.514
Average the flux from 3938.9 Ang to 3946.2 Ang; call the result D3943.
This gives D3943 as 0.223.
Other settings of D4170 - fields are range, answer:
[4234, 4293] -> 0.402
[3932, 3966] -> 0.1211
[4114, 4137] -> 0.4676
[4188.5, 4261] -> 0.3274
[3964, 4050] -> 0.1326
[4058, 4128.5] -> 0.4241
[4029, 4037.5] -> 0.3727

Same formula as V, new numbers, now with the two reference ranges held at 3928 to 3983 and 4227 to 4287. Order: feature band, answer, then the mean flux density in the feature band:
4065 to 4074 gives -2.50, 0.491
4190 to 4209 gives -0.92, 0.554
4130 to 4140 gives -1.72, 0.535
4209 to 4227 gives -1.16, 0.583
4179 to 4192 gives -0.53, 0.533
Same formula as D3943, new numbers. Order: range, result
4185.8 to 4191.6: 0.527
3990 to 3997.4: 0.522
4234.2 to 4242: 0.608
